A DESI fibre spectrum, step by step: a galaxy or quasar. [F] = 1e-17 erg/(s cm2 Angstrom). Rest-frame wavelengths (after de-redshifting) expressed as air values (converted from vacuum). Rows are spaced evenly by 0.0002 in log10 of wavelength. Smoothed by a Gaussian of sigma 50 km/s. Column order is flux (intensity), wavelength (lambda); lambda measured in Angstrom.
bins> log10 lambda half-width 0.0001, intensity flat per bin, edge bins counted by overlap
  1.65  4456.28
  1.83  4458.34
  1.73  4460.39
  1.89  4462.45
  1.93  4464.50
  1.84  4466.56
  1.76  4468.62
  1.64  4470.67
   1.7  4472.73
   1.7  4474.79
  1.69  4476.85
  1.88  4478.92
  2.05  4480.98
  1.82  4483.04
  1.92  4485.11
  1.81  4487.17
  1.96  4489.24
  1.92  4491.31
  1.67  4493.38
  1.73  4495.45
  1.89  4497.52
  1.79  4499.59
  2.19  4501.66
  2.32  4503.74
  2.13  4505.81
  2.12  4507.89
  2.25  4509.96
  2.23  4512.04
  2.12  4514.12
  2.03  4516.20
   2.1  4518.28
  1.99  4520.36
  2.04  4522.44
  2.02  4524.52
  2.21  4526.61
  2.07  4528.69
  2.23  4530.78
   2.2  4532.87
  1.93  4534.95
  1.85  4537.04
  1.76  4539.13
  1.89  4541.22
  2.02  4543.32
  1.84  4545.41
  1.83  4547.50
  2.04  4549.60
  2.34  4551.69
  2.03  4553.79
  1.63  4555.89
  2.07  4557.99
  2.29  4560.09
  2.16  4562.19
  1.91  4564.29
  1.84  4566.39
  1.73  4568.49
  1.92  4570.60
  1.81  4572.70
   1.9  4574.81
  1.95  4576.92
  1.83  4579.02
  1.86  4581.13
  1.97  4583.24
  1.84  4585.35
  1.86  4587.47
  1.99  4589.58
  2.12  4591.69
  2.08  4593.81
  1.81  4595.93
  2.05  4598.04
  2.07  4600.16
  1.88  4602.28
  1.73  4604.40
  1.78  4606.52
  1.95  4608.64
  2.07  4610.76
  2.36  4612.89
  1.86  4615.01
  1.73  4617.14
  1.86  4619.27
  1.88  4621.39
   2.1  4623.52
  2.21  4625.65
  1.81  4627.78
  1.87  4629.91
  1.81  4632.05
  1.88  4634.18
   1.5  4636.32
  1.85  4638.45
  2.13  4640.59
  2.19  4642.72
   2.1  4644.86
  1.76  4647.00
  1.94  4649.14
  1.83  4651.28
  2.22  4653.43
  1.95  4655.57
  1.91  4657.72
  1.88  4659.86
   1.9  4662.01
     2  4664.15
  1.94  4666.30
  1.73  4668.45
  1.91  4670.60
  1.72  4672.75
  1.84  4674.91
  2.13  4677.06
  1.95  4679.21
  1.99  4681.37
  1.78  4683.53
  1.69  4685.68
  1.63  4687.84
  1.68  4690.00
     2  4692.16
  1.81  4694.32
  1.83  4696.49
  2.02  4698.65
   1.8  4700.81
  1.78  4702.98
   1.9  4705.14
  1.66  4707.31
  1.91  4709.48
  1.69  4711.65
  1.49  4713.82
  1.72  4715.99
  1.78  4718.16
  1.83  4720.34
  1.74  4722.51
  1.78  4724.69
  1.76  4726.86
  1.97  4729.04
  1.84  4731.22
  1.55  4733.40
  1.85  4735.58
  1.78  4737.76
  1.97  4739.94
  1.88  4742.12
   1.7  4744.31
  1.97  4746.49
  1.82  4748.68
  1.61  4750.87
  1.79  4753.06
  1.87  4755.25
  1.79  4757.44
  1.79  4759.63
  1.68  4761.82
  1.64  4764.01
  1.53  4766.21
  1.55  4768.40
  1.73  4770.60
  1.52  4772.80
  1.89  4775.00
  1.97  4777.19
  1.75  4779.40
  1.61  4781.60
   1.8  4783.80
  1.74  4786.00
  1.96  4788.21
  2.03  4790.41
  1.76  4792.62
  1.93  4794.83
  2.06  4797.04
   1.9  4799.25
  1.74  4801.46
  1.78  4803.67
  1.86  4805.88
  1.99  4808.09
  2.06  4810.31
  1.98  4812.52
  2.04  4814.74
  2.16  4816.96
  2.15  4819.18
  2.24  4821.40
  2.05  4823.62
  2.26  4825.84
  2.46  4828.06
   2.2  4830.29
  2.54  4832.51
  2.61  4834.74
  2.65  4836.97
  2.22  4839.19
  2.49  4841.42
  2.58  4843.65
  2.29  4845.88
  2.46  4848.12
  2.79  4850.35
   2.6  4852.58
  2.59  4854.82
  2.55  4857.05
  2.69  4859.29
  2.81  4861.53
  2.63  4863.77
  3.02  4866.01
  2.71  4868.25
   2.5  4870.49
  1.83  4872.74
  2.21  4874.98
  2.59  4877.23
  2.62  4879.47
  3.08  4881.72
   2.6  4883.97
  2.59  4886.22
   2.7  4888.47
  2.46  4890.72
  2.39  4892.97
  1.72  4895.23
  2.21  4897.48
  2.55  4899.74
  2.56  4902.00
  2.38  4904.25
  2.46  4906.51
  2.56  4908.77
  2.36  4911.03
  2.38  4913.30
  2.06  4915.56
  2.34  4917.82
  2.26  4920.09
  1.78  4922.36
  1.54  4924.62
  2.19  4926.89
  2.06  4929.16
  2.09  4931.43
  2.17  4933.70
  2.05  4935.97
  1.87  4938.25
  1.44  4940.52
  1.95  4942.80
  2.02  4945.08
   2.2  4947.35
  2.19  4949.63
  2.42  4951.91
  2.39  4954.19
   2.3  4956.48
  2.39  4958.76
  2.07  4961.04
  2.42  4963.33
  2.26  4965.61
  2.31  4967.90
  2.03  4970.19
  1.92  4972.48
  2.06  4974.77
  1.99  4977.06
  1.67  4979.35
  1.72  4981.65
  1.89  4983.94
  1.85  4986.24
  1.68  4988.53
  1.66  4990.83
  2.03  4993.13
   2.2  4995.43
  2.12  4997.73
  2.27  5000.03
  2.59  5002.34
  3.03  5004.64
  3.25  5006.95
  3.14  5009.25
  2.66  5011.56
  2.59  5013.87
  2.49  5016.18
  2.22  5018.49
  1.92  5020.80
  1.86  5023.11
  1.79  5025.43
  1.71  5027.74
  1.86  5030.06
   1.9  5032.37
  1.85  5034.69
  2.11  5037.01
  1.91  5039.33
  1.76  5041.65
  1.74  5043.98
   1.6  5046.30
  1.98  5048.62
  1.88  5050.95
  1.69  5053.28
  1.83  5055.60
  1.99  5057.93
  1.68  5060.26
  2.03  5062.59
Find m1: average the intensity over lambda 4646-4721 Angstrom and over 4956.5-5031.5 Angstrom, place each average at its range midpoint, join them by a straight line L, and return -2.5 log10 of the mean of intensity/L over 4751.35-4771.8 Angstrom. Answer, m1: 0.135 mag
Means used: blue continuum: 1.85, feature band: 1.7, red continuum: 2.18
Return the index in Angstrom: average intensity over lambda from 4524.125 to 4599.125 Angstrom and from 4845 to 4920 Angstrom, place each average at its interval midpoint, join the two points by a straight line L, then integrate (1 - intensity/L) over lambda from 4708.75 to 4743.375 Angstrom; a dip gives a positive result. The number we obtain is 7.0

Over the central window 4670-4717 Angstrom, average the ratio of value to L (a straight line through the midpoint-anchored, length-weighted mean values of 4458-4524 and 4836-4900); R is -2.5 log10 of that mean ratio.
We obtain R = 0.23 mag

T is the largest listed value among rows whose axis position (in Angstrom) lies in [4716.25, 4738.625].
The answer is 1.97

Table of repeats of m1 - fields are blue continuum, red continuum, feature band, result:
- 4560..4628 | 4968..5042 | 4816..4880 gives -0.198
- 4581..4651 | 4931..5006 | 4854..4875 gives -0.245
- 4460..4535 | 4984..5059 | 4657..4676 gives 0.076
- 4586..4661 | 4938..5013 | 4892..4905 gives -0.080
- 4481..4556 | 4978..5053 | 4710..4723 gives 0.186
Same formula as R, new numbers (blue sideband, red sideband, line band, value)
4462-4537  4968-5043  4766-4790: 0.17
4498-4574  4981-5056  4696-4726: 0.15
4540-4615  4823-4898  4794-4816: 0.23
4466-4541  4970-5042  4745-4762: 0.14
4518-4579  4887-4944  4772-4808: 0.15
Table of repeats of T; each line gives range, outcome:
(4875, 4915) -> 3.08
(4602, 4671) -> 2.36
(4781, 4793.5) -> 2.03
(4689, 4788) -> 2.02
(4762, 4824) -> 2.24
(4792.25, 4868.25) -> 3.02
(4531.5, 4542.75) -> 2.2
